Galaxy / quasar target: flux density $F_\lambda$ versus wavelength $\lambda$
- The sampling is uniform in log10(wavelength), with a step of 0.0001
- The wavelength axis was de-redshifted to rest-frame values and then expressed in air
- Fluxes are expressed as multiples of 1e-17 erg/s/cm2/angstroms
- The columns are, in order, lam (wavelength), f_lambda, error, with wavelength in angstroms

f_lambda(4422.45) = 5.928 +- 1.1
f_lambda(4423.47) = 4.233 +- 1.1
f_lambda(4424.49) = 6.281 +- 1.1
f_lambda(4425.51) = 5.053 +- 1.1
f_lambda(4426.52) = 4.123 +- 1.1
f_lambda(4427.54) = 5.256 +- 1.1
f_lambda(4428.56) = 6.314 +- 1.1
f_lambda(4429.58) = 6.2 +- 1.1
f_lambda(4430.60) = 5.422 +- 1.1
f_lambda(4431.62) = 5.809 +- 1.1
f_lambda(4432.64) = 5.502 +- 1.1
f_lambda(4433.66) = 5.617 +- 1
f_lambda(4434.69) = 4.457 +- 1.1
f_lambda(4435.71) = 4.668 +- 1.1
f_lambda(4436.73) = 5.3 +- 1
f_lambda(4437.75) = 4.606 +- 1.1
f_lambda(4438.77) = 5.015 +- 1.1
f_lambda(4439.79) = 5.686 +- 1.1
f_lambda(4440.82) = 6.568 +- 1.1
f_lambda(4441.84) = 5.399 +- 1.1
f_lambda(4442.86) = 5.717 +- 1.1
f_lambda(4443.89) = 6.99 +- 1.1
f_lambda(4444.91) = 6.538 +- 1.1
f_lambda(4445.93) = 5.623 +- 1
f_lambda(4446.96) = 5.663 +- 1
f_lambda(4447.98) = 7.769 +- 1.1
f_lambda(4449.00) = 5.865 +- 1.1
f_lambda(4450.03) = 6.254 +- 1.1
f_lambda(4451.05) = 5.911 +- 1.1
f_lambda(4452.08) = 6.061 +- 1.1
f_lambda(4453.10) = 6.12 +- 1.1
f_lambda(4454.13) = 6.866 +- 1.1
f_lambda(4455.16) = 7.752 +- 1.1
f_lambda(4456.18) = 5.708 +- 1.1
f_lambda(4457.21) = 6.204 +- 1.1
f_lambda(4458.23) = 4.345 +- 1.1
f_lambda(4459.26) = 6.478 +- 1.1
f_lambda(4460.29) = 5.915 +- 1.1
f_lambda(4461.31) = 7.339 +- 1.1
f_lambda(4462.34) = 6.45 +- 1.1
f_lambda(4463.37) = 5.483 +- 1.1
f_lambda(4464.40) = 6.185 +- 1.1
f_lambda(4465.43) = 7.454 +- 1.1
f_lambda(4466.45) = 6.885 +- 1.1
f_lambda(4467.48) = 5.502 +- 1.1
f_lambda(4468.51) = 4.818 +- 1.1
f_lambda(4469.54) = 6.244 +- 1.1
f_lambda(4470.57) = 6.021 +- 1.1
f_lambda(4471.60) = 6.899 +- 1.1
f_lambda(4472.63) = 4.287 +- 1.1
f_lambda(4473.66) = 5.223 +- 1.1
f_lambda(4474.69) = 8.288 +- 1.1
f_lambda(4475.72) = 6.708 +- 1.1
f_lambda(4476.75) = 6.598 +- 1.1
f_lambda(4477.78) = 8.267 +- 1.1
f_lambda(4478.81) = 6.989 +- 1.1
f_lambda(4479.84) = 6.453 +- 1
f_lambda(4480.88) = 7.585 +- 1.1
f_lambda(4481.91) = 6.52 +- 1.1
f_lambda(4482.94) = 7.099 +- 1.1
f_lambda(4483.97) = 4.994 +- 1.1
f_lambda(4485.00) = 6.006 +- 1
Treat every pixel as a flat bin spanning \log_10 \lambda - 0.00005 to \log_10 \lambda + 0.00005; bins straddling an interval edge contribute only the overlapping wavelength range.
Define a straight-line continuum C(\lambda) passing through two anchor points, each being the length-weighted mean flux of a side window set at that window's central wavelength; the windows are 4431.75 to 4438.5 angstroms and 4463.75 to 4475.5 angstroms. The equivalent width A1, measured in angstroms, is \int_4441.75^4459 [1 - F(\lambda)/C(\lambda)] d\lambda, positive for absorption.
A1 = -2.0 angstroms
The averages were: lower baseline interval 5.07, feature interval 6.19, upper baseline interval 6.17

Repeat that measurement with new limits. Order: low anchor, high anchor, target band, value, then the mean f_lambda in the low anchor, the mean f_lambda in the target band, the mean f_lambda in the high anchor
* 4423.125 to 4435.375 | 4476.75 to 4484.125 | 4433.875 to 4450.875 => 0.04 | 5.36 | 5.76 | 6.92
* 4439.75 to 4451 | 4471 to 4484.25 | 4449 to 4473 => 0.98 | 6.2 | 6.14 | 6.63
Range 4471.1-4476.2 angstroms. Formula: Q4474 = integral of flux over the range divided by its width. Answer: 6.28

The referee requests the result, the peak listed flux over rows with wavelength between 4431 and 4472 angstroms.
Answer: 7.769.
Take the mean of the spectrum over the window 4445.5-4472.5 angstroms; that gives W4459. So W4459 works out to 6.2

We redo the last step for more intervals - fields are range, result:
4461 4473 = 6.13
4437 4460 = 6.04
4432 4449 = 5.7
